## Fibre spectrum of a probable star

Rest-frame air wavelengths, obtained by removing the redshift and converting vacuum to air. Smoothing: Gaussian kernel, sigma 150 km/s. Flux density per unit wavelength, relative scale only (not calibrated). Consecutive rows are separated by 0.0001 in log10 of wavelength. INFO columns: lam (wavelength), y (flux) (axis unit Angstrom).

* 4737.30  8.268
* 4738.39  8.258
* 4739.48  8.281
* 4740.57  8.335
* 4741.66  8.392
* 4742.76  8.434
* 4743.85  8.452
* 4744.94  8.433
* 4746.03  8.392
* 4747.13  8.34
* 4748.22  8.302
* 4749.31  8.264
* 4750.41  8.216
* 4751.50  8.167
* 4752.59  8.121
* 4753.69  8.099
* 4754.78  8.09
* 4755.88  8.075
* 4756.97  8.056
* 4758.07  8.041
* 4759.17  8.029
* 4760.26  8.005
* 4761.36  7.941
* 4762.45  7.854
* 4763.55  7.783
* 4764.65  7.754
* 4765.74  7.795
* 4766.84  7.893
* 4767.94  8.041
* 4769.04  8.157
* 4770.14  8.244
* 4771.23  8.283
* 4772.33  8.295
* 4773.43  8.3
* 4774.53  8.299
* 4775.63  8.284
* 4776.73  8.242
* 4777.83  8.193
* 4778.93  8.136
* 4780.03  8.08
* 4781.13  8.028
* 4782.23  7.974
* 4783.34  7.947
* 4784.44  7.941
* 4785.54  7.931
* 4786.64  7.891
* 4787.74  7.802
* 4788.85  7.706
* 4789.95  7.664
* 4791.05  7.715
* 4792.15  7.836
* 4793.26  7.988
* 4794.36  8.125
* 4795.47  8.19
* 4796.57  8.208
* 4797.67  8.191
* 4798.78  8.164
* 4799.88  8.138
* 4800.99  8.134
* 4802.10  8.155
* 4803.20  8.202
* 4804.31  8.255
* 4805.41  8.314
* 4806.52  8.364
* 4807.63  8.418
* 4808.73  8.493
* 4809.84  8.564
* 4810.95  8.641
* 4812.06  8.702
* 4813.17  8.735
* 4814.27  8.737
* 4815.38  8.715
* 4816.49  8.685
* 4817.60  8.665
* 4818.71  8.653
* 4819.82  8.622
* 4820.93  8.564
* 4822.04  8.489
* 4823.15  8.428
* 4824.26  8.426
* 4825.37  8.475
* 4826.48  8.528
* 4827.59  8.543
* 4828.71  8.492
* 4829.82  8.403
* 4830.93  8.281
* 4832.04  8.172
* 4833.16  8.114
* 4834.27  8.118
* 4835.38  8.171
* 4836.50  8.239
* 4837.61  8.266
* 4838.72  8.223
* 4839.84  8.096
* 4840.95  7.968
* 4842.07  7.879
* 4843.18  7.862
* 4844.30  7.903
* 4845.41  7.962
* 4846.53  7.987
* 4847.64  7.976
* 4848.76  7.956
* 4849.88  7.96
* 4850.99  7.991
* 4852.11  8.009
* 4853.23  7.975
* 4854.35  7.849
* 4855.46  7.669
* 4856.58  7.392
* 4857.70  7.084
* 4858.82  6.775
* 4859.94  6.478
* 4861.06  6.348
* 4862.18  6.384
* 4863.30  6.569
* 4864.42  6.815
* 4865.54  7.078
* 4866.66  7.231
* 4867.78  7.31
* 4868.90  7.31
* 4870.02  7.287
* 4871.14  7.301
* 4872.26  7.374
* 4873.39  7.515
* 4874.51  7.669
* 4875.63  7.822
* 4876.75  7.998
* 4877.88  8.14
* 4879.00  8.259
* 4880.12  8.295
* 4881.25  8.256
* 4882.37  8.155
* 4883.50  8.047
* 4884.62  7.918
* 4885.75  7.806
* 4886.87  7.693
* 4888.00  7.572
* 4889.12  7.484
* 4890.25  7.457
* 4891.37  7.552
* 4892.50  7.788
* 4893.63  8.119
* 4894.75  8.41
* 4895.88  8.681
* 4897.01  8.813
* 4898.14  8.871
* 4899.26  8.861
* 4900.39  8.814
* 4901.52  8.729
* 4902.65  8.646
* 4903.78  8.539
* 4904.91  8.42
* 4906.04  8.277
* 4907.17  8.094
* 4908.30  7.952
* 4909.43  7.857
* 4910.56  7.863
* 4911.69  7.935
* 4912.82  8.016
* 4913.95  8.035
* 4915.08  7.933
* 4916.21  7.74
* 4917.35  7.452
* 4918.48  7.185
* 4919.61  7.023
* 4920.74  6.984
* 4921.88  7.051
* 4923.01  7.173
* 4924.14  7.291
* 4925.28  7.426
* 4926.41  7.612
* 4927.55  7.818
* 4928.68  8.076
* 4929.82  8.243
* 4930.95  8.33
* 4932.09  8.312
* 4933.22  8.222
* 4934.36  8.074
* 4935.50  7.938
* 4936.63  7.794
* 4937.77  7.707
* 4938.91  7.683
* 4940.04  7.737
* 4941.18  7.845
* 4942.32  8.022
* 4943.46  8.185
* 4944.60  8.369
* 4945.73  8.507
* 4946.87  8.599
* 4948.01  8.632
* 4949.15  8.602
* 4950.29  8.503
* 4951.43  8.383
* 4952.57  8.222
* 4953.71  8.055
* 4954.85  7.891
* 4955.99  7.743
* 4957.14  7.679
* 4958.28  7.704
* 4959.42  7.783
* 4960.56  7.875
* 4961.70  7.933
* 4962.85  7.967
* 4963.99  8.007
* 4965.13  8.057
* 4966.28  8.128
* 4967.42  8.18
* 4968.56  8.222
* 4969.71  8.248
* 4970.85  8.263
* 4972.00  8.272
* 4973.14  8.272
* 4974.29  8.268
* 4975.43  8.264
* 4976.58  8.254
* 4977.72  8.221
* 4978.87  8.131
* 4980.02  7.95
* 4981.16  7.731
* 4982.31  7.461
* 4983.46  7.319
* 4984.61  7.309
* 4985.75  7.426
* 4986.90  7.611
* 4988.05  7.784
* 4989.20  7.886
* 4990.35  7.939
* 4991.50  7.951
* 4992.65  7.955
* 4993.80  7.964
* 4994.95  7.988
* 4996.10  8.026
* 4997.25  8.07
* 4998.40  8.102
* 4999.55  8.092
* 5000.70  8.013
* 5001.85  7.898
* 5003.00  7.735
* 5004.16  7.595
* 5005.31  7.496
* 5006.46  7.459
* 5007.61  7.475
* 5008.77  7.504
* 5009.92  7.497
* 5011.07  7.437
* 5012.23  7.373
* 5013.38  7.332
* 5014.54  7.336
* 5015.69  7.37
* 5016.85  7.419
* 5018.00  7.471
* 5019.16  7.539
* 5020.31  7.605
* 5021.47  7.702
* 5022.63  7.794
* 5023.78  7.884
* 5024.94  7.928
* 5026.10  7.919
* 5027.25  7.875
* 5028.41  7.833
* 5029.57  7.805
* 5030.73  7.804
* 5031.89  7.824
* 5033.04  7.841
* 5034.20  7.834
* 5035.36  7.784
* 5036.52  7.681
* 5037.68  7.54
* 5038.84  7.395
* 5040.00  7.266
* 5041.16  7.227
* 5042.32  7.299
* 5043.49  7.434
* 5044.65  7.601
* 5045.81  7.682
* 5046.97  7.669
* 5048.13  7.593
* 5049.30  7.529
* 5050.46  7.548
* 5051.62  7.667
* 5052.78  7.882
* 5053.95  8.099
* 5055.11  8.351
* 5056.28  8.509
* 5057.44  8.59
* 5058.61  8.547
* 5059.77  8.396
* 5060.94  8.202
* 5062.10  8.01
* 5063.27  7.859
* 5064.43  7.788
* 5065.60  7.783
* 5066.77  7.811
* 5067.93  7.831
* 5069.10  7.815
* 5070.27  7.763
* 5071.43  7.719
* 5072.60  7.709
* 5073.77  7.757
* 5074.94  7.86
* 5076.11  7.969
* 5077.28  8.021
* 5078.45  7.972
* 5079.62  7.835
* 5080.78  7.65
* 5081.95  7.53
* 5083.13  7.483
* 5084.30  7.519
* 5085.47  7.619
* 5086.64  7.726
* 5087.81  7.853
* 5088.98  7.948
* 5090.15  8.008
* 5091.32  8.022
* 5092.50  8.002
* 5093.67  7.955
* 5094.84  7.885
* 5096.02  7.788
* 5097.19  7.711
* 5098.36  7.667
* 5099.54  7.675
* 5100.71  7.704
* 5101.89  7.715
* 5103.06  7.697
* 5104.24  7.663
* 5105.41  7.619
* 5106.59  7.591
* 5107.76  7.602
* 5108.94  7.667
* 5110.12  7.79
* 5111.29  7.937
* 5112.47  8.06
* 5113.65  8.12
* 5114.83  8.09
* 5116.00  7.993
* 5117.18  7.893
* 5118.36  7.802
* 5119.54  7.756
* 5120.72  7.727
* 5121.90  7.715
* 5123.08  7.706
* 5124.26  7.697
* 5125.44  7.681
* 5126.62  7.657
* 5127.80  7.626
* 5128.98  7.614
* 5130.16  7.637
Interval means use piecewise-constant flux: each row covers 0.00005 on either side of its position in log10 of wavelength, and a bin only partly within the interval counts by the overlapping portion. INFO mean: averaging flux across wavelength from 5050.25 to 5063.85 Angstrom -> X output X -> 8.16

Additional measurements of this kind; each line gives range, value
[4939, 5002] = 8.03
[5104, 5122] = 7.82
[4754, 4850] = 8.18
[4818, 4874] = 7.81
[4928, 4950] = 8.16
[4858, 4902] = 7.71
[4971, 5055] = 7.74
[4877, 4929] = 7.96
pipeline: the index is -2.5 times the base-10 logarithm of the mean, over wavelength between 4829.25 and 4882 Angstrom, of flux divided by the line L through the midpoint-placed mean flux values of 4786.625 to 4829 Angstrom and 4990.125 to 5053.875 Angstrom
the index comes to 0.067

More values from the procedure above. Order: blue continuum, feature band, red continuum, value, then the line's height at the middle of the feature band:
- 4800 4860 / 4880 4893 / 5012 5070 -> 0.04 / 8.08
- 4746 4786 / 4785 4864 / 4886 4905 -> 0.01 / 8.16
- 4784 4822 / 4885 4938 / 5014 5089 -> 0.01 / 8.05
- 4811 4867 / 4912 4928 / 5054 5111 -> 0.06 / 7.94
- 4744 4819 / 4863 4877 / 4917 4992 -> 0.10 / 8.05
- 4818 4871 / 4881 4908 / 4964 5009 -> -0.05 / 7.86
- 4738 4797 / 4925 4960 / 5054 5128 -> -0.01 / 7.97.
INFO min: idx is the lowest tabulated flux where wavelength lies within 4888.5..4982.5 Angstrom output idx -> 6.984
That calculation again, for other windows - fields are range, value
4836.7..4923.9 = 6.348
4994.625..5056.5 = 7.227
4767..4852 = 7.664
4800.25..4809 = 8.134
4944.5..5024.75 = 7.309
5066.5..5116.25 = 7.483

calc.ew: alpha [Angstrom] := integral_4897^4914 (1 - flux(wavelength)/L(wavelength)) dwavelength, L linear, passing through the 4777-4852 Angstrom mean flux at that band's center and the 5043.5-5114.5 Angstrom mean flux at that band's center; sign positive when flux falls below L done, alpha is -0.6 Angstrom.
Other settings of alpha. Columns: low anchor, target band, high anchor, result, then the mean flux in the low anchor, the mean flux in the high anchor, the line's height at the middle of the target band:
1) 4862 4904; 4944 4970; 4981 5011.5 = -1.2 Angstrom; 7.87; 7.73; 7.78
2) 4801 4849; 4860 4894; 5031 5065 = 2.8 Angstrom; 8.34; 7.82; 8.21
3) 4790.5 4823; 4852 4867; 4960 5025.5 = 2.1 Angstrom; 8.37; 7.82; 8.21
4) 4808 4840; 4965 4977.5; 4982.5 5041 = -0.6 Angstrom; 8.46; 7.69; 7.86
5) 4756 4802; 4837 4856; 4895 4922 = 0.2 Angstrom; 8.03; 8.09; 8.06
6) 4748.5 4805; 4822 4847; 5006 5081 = -0.7 Angstrom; 8.06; 7.75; 7.99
